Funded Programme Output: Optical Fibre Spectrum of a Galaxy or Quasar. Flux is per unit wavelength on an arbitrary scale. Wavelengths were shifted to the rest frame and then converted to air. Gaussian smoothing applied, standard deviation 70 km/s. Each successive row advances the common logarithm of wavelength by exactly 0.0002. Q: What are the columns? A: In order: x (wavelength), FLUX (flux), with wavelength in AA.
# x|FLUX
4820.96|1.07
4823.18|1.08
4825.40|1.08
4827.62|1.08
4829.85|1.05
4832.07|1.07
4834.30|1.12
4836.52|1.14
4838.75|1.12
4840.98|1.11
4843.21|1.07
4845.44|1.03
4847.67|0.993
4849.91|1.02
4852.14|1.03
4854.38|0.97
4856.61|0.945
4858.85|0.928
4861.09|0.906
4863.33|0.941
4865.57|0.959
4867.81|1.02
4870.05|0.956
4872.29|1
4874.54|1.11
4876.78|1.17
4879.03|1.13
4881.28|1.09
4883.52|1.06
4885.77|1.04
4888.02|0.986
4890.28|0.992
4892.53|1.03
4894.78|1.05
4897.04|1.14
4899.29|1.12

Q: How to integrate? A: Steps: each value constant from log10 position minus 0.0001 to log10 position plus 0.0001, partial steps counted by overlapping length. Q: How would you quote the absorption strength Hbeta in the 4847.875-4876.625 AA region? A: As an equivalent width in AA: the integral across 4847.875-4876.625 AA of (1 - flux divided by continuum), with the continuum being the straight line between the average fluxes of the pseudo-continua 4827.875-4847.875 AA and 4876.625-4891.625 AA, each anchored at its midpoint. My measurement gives 2.18 AA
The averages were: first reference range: 1.08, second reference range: 1.06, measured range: 0.989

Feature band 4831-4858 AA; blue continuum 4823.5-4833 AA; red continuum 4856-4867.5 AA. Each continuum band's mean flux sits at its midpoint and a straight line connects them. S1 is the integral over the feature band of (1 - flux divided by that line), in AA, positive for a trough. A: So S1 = -1.1 AA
